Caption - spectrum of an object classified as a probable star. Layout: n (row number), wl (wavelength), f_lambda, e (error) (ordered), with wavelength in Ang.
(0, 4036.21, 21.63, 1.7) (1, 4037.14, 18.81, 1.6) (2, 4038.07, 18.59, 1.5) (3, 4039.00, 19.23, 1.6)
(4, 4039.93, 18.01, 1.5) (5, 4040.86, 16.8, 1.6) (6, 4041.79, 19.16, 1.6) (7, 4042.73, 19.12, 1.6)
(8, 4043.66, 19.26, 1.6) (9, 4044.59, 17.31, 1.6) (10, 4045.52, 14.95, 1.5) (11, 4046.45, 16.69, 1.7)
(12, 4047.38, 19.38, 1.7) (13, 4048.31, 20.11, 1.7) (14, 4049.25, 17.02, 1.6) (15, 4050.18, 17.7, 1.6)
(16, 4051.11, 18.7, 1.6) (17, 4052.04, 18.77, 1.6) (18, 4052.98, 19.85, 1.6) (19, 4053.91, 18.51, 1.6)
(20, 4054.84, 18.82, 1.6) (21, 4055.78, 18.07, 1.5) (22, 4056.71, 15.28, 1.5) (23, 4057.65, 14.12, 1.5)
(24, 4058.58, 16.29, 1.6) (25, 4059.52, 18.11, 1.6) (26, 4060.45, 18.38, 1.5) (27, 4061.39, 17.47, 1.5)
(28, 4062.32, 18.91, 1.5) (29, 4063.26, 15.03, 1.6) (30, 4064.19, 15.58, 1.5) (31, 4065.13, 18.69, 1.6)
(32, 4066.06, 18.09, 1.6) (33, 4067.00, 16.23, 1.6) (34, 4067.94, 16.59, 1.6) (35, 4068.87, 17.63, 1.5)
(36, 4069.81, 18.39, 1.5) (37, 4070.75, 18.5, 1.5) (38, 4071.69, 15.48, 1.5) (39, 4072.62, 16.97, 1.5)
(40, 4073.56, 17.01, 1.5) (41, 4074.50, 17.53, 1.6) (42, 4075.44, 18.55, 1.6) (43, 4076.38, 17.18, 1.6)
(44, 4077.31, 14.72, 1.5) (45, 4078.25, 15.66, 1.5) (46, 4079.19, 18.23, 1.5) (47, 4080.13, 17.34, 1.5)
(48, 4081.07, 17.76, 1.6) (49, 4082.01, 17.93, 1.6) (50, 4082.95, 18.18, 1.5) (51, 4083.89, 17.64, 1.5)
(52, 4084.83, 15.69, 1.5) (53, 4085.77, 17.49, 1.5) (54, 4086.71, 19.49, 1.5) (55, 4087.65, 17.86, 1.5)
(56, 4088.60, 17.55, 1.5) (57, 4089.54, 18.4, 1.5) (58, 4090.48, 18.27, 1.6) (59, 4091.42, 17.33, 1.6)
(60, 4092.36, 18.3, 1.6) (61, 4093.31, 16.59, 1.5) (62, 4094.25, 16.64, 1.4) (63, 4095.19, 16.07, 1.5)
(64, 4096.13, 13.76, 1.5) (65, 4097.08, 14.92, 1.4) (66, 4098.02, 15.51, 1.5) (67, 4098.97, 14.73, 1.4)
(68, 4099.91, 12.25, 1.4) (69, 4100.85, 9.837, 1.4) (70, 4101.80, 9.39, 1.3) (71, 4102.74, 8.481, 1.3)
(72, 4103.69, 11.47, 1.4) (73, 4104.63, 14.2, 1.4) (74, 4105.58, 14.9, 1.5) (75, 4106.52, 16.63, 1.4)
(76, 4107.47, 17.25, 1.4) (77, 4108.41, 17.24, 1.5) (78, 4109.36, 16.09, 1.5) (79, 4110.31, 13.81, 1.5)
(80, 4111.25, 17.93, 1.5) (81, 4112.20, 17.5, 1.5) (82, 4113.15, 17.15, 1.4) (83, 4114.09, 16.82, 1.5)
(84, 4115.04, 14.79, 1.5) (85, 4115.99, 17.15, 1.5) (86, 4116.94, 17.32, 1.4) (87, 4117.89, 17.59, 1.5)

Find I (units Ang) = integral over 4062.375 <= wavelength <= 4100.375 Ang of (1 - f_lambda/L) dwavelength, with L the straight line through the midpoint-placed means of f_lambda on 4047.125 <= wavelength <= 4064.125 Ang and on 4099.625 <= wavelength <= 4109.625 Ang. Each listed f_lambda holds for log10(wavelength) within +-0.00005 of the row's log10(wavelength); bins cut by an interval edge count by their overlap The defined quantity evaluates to -3.7 Ang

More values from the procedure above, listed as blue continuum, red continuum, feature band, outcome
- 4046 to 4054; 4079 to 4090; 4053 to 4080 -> 1.5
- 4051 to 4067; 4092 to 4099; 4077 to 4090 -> -0.9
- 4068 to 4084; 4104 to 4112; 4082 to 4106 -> 1.7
